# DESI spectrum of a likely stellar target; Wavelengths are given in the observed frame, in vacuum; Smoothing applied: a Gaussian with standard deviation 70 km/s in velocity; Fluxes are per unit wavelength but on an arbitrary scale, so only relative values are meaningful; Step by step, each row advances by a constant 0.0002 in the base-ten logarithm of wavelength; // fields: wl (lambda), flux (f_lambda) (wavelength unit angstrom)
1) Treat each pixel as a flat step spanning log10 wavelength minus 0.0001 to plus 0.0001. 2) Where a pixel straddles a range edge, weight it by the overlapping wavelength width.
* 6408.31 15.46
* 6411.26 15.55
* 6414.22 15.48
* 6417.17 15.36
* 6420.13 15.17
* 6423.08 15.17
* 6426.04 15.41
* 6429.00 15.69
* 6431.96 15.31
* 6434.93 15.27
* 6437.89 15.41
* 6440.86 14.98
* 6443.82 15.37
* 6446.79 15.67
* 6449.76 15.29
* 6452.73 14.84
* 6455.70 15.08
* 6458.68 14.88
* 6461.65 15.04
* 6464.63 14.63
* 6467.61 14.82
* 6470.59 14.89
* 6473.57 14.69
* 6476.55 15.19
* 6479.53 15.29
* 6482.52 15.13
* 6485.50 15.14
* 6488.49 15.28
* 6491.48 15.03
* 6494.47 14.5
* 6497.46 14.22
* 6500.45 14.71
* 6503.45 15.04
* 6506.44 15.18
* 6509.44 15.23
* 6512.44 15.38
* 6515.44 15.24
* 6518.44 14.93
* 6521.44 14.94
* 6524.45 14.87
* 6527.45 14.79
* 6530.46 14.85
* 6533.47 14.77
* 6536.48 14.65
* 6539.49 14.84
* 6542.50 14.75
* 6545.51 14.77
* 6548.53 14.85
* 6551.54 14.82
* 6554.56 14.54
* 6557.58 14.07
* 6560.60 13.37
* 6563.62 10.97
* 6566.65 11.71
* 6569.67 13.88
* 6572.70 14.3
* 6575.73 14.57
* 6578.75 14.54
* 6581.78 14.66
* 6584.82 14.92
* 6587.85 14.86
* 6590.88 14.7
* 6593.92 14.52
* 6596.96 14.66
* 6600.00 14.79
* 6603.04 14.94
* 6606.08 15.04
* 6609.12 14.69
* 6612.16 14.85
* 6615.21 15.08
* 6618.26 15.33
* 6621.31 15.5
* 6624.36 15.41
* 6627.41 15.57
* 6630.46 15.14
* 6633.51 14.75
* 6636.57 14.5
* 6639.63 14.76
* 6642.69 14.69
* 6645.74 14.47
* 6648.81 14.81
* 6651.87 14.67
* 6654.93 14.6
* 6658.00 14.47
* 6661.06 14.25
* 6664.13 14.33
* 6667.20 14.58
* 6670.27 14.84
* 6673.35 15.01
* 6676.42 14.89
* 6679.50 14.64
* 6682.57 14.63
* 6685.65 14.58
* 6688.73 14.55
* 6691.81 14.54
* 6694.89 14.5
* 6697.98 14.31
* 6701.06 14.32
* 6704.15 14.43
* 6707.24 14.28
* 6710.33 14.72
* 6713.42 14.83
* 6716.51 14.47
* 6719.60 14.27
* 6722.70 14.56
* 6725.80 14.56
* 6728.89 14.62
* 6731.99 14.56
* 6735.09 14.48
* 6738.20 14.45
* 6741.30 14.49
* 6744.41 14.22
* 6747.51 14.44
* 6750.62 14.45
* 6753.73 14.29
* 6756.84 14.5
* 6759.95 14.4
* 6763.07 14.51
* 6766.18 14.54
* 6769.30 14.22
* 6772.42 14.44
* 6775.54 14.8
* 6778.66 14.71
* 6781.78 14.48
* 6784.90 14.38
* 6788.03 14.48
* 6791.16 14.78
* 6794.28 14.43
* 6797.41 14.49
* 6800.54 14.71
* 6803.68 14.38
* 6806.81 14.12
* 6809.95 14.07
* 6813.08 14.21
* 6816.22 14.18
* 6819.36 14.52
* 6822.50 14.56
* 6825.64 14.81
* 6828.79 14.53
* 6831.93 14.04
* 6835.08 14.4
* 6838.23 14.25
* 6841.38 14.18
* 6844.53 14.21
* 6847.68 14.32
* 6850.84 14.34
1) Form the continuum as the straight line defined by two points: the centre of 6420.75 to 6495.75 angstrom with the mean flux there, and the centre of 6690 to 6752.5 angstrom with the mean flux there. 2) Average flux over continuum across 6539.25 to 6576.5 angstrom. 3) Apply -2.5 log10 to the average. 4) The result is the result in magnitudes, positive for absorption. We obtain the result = 0.07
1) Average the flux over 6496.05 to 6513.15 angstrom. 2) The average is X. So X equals 14.9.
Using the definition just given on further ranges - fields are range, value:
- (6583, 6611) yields 14.8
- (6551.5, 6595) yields 14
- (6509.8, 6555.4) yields 14.9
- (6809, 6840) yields 14.4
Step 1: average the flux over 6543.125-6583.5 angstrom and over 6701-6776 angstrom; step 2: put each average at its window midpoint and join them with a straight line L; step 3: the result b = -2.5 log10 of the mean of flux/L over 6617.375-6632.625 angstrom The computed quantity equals -0.09 mag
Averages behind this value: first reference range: 13.9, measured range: 15.4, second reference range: 14.5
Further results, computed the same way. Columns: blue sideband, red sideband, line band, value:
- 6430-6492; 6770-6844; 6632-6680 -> 0.01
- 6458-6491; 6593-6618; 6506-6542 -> 0.00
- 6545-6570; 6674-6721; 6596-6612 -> -0.07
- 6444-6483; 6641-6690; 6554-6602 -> 0.06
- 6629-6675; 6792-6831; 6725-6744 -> 0.00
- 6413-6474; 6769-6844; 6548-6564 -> 0.08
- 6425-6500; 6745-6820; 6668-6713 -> 0.00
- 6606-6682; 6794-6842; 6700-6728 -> 0.01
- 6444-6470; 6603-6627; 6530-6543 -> 0.02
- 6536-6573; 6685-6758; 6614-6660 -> -0.05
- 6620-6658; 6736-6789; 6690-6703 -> 0.02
